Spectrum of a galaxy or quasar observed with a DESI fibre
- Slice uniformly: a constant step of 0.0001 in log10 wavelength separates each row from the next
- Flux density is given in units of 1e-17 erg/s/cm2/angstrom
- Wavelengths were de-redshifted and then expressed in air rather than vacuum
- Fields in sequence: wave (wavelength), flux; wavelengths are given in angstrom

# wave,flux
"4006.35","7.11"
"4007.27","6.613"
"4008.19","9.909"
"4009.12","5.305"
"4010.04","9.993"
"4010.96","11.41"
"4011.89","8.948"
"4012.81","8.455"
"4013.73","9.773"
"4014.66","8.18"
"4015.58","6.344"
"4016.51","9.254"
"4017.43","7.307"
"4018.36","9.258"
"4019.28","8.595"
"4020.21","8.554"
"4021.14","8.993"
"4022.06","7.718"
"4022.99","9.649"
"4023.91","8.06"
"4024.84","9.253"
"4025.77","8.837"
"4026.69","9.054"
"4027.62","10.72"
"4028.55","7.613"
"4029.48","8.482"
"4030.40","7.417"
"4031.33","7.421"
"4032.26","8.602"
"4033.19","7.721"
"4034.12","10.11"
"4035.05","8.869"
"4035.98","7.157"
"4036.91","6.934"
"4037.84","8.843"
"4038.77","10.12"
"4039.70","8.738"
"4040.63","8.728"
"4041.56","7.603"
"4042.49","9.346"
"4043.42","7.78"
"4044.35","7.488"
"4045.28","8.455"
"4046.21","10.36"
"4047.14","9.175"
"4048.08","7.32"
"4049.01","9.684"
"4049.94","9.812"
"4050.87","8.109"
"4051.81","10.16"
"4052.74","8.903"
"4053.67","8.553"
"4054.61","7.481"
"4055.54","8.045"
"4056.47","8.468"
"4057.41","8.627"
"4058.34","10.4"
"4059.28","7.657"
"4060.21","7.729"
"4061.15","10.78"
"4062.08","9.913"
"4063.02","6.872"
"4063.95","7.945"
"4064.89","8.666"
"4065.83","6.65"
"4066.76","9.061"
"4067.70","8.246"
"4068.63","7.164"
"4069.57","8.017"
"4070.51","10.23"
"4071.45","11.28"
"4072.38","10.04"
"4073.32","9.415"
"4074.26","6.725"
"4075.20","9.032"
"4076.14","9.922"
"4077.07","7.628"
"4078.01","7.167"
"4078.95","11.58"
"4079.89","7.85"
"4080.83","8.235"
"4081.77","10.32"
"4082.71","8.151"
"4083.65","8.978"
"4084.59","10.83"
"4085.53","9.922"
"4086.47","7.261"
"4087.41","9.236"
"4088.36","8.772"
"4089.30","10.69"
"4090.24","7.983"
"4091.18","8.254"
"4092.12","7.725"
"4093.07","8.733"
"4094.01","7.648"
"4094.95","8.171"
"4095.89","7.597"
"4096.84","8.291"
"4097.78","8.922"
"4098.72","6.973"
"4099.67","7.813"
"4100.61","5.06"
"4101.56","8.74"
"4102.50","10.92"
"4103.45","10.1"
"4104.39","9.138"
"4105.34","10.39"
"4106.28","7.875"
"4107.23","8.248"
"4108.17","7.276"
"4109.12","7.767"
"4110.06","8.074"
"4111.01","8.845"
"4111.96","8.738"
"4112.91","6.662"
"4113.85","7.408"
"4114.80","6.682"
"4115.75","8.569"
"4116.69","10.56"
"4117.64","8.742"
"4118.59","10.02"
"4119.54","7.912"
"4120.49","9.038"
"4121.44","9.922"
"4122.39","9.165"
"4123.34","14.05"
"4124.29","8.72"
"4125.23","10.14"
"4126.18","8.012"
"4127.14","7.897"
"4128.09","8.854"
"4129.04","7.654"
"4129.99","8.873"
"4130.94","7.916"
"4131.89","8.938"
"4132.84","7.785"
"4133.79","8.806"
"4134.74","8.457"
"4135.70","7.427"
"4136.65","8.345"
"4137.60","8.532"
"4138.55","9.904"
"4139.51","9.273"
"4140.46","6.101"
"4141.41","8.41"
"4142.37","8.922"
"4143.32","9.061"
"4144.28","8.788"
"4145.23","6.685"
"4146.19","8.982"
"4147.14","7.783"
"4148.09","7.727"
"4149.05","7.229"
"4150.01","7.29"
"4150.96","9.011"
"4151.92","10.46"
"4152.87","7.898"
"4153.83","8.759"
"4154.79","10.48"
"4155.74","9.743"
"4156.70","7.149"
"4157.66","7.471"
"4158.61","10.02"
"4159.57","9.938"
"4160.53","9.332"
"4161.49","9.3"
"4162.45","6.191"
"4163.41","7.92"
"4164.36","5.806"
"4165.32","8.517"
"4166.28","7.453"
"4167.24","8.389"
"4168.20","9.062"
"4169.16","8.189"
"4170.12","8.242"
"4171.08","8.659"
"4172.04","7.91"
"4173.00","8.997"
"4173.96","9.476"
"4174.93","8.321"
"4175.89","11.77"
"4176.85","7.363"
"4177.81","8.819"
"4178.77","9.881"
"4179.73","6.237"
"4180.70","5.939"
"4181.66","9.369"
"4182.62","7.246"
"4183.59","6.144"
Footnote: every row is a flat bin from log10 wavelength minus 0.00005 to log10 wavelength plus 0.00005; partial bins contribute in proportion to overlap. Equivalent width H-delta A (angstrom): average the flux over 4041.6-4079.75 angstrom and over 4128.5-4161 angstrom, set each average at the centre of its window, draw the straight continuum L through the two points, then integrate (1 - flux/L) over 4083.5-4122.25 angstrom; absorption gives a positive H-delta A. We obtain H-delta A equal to 0.3 angstrom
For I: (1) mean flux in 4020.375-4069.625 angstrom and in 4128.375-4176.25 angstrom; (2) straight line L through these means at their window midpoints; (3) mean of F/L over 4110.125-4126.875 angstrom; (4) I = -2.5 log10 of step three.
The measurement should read -0.06 mag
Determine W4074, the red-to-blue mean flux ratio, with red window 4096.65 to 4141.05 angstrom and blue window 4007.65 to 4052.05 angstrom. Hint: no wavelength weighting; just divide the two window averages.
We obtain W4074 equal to 0.99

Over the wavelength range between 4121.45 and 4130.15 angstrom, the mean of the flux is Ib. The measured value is 9.31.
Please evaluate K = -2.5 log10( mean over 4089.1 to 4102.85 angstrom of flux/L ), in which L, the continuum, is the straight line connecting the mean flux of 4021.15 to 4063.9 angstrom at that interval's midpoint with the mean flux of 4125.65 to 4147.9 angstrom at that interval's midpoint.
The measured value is 0.04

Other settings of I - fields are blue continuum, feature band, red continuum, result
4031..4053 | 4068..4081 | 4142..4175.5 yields -0.04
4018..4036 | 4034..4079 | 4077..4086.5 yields 0.02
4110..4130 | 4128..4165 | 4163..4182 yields 0.02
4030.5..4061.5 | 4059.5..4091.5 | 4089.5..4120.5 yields -0.04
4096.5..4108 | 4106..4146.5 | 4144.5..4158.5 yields -0.01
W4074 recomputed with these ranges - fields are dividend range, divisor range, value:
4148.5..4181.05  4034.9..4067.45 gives 0.99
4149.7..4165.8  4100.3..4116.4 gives 1.03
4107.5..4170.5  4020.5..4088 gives 0.98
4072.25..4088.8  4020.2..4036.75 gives 1.05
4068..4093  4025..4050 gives 1.04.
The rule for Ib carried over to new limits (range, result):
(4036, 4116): 8.58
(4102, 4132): 8.85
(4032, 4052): 8.67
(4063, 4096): 8.7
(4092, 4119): 8.34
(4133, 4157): 8.45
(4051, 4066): 8.58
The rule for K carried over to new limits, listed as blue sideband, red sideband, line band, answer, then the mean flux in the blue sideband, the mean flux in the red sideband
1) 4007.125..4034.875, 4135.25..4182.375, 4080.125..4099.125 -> -0.015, 8.61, 8.41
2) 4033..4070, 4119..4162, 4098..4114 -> 0.049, 8.55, 8.71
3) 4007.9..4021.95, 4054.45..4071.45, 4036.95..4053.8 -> -0.028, 8.64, 8.54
